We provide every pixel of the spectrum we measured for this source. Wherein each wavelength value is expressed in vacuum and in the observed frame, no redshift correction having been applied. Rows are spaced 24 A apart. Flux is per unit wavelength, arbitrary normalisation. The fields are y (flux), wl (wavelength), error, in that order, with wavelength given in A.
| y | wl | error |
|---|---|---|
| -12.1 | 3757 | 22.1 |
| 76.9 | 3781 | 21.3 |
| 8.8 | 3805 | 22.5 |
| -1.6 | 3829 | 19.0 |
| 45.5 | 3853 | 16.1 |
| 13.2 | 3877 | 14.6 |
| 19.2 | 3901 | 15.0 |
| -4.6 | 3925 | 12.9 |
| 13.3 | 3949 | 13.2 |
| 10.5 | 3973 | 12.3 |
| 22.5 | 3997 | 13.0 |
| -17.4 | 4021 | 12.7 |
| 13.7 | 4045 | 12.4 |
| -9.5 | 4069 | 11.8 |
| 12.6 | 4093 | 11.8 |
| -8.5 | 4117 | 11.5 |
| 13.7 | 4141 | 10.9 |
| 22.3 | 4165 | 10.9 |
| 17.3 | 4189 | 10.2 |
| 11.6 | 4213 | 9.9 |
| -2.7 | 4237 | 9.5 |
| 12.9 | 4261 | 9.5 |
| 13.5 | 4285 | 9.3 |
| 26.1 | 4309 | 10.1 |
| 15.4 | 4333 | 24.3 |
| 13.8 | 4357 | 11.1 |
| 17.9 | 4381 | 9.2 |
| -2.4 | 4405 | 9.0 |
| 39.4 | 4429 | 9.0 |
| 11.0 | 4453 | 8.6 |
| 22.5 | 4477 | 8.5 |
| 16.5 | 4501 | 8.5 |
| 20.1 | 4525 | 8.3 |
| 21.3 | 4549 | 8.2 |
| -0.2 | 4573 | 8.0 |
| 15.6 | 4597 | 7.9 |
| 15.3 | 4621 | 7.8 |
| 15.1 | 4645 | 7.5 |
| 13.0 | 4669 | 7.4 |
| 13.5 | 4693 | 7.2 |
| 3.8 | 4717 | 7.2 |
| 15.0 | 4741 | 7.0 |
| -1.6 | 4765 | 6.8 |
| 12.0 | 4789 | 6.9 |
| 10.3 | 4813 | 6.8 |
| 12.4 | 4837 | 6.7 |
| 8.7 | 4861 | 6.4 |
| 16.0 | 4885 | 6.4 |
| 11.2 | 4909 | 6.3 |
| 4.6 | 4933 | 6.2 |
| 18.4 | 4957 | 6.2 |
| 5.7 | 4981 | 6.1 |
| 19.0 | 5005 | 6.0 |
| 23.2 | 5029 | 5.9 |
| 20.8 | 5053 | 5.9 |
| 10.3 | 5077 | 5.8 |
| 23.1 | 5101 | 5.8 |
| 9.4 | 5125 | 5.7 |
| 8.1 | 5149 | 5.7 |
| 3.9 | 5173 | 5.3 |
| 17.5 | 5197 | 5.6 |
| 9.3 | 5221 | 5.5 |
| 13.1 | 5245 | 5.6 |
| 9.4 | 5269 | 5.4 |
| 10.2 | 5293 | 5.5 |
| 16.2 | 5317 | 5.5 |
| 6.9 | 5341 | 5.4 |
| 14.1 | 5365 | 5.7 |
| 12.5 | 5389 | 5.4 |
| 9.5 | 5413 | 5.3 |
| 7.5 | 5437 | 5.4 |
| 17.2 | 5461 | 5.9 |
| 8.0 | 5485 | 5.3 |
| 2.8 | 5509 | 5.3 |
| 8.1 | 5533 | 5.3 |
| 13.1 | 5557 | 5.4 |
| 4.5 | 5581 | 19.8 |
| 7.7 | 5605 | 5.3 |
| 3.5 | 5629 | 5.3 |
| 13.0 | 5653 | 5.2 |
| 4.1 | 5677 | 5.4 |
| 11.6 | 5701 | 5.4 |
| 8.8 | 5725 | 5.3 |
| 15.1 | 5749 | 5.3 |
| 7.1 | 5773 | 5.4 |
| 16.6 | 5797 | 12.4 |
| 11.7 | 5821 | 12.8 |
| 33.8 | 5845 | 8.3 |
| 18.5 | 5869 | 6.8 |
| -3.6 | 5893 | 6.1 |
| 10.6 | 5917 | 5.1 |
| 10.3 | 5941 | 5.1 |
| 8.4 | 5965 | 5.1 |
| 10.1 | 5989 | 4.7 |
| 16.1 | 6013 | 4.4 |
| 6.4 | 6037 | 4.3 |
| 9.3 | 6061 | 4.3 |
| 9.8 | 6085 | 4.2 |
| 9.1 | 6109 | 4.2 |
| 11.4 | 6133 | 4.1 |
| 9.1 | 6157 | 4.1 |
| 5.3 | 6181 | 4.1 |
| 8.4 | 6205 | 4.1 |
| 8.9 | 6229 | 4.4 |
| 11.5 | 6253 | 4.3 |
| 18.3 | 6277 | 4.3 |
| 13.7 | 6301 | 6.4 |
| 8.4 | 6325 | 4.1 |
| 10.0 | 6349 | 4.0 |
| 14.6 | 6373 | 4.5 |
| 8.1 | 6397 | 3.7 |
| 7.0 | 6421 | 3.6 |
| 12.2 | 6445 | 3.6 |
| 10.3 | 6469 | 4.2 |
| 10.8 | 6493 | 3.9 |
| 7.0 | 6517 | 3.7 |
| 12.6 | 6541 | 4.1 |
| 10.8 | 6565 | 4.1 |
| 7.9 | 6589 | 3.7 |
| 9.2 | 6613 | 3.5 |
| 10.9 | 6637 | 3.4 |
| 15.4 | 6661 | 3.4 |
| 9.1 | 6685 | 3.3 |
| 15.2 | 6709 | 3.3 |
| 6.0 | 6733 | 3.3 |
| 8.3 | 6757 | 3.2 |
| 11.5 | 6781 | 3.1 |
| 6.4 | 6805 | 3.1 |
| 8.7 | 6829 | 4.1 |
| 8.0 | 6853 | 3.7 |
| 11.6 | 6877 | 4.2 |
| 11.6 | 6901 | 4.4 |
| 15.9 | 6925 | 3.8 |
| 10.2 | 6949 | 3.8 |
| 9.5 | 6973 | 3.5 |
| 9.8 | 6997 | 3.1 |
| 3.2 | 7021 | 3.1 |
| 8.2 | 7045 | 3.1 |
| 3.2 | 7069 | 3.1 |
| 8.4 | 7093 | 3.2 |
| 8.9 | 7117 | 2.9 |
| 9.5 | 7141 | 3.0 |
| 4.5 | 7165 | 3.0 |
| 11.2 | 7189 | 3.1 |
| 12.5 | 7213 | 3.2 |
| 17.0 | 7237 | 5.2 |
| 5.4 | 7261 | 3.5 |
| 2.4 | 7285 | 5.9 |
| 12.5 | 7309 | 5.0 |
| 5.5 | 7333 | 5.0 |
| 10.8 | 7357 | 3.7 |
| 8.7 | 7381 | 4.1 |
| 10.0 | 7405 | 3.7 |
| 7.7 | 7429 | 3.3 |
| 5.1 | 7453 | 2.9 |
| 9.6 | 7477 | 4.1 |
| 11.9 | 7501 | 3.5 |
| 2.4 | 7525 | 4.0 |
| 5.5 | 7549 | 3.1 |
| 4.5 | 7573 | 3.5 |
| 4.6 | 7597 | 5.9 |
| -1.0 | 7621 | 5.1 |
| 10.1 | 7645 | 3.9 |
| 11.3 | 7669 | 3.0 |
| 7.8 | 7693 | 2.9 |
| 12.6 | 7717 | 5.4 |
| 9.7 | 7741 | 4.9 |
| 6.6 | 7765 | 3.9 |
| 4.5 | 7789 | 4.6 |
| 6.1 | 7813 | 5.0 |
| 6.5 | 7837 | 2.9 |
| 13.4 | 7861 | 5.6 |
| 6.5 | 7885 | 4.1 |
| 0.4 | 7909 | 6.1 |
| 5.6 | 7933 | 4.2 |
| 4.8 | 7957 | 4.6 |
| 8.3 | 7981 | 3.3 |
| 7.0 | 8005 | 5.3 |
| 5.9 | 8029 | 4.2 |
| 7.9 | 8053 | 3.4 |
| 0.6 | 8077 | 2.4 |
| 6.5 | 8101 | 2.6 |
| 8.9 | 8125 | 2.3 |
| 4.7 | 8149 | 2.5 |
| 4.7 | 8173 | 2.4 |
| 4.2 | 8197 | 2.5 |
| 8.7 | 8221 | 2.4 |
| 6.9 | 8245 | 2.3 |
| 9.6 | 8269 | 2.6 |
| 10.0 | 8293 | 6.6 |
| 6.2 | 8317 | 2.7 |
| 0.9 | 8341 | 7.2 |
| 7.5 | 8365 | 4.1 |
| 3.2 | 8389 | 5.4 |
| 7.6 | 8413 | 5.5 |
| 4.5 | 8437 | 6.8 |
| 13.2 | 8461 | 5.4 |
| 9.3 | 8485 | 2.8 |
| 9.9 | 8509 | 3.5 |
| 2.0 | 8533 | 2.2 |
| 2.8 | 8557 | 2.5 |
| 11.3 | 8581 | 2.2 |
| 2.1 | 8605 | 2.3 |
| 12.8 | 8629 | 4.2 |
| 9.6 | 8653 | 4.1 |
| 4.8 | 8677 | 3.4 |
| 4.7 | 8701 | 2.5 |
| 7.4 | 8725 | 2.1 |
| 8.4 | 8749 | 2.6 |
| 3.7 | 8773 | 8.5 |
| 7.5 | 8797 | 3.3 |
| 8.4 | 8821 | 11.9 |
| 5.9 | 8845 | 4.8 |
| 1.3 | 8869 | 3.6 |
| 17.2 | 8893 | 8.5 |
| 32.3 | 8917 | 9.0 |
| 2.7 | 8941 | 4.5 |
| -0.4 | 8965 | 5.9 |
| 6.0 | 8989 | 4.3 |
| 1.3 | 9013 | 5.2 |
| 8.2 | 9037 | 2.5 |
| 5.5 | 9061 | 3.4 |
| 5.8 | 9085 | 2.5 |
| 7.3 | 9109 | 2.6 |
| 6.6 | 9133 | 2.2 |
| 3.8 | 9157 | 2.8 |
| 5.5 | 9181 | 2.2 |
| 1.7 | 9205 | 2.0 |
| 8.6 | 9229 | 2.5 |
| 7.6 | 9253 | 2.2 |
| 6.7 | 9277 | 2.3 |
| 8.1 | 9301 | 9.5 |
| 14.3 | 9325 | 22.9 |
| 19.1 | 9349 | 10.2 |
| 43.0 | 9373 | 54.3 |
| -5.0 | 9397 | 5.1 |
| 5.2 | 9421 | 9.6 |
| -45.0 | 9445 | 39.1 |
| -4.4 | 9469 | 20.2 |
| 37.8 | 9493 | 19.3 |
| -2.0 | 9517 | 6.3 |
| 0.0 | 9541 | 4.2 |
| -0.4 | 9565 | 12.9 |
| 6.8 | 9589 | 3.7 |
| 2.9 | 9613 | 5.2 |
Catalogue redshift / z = 1.39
